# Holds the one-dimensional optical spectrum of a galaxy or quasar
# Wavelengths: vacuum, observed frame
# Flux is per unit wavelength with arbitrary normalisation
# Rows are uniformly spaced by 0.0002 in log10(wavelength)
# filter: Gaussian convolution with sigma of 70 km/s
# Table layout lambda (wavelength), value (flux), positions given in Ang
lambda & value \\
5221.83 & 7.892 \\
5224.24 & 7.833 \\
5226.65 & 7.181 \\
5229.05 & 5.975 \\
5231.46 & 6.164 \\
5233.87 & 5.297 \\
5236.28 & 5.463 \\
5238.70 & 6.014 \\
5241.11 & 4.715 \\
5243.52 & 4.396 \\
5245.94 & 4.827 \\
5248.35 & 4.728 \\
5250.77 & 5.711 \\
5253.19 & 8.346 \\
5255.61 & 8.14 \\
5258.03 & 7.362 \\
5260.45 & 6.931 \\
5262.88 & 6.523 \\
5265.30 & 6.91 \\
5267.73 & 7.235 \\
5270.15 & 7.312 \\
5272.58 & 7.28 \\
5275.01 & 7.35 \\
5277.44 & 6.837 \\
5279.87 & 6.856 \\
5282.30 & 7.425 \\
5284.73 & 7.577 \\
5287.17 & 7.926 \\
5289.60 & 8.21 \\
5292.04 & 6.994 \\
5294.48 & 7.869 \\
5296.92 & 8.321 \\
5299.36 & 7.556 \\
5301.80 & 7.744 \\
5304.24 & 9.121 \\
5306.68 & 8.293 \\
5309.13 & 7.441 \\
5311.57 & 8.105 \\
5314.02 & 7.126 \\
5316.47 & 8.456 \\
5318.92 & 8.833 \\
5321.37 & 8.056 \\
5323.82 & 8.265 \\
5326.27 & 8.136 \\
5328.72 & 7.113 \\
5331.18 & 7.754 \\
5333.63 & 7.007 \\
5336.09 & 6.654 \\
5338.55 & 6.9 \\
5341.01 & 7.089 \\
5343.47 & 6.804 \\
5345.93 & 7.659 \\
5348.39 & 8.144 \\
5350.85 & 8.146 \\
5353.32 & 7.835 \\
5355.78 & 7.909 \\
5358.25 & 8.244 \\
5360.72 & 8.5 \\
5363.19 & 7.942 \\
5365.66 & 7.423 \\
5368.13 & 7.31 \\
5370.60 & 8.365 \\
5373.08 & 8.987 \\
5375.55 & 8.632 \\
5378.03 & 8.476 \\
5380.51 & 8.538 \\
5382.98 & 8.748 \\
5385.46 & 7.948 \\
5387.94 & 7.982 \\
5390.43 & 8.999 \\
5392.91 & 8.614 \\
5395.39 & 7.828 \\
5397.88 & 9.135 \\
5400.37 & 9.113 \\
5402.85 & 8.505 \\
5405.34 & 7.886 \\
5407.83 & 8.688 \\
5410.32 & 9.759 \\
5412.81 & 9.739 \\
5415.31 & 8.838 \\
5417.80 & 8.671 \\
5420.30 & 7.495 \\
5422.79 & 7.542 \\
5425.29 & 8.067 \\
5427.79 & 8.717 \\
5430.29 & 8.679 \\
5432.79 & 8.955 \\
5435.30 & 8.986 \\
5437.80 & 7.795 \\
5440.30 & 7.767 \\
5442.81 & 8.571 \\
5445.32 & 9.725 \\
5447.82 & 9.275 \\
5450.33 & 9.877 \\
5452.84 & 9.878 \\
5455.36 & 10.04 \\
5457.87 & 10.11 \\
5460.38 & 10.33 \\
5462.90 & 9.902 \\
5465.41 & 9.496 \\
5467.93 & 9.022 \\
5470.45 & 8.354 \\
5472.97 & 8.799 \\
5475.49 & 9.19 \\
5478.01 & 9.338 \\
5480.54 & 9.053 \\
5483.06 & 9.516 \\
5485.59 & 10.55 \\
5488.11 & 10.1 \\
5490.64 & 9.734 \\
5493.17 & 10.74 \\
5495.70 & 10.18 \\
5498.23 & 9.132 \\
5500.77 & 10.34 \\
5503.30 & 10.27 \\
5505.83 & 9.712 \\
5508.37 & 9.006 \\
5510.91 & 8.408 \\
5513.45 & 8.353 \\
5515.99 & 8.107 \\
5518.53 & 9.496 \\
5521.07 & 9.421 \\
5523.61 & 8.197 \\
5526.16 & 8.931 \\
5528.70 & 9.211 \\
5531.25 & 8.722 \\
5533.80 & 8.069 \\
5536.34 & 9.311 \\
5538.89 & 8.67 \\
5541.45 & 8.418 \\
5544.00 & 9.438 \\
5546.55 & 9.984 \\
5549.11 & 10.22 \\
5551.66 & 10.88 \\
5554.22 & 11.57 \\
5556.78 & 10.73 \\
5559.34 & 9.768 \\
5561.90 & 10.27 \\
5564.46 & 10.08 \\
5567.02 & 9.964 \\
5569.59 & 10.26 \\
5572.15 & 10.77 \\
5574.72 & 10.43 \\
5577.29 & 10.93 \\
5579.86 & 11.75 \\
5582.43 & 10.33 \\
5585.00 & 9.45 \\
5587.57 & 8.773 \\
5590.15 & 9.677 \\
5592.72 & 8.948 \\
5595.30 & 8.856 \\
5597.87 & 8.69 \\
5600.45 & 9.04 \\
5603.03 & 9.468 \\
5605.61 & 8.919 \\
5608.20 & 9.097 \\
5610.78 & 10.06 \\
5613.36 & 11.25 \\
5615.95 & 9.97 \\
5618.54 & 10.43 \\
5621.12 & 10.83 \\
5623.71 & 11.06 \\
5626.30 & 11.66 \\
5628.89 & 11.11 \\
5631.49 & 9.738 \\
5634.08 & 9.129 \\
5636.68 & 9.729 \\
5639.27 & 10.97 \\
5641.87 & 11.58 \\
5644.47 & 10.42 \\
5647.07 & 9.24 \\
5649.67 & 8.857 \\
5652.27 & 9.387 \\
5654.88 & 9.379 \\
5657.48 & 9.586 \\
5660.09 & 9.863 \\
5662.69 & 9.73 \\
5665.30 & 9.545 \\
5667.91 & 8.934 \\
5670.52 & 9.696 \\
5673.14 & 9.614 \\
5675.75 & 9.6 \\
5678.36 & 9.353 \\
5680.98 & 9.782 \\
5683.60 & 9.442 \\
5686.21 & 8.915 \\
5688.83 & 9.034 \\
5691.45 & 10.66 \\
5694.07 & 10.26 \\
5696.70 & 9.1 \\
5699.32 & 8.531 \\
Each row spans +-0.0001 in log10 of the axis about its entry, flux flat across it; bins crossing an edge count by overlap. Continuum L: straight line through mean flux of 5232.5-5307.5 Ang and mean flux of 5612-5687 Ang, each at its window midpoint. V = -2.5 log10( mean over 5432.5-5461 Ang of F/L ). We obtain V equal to -0.11 mag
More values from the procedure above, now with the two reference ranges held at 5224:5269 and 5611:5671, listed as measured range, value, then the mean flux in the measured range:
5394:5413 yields -0.13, 8.78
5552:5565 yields -0.14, 10.5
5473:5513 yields -0.12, 9.63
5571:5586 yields -0.12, 10.6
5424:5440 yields -0.05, 8.48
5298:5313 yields -0.17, 8.04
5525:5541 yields 0.03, 8.8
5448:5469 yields -0.18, 9.81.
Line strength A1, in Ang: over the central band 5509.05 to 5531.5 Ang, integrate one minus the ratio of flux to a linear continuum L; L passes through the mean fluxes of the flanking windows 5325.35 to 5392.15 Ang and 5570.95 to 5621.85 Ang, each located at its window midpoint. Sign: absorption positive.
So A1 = 1.1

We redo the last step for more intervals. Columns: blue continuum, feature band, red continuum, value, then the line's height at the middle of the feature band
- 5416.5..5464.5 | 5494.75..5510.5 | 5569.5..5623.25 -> -0.58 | 9.35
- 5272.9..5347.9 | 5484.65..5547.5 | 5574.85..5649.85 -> -0.21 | 9.27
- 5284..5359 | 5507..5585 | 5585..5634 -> -2.17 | 9.38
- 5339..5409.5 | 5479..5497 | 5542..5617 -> -1.55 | 9.18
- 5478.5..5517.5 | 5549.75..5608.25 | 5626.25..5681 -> -1.68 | 9.68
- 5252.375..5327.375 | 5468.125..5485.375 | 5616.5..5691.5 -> -0.61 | 8.82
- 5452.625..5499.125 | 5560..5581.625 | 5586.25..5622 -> -2.13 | 9.58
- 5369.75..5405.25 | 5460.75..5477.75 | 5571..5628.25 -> -0.17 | 9.11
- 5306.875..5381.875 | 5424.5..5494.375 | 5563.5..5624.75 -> -3.79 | 8.83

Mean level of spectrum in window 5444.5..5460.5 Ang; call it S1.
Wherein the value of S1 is 9.87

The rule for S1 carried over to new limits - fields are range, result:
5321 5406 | 8.02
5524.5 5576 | 9.77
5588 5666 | 9.87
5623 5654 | 10.2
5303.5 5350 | 7.72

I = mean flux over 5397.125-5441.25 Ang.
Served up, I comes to 8.57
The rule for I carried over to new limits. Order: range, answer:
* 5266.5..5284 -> 7.2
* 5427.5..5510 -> 9.43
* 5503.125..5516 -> 8.95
